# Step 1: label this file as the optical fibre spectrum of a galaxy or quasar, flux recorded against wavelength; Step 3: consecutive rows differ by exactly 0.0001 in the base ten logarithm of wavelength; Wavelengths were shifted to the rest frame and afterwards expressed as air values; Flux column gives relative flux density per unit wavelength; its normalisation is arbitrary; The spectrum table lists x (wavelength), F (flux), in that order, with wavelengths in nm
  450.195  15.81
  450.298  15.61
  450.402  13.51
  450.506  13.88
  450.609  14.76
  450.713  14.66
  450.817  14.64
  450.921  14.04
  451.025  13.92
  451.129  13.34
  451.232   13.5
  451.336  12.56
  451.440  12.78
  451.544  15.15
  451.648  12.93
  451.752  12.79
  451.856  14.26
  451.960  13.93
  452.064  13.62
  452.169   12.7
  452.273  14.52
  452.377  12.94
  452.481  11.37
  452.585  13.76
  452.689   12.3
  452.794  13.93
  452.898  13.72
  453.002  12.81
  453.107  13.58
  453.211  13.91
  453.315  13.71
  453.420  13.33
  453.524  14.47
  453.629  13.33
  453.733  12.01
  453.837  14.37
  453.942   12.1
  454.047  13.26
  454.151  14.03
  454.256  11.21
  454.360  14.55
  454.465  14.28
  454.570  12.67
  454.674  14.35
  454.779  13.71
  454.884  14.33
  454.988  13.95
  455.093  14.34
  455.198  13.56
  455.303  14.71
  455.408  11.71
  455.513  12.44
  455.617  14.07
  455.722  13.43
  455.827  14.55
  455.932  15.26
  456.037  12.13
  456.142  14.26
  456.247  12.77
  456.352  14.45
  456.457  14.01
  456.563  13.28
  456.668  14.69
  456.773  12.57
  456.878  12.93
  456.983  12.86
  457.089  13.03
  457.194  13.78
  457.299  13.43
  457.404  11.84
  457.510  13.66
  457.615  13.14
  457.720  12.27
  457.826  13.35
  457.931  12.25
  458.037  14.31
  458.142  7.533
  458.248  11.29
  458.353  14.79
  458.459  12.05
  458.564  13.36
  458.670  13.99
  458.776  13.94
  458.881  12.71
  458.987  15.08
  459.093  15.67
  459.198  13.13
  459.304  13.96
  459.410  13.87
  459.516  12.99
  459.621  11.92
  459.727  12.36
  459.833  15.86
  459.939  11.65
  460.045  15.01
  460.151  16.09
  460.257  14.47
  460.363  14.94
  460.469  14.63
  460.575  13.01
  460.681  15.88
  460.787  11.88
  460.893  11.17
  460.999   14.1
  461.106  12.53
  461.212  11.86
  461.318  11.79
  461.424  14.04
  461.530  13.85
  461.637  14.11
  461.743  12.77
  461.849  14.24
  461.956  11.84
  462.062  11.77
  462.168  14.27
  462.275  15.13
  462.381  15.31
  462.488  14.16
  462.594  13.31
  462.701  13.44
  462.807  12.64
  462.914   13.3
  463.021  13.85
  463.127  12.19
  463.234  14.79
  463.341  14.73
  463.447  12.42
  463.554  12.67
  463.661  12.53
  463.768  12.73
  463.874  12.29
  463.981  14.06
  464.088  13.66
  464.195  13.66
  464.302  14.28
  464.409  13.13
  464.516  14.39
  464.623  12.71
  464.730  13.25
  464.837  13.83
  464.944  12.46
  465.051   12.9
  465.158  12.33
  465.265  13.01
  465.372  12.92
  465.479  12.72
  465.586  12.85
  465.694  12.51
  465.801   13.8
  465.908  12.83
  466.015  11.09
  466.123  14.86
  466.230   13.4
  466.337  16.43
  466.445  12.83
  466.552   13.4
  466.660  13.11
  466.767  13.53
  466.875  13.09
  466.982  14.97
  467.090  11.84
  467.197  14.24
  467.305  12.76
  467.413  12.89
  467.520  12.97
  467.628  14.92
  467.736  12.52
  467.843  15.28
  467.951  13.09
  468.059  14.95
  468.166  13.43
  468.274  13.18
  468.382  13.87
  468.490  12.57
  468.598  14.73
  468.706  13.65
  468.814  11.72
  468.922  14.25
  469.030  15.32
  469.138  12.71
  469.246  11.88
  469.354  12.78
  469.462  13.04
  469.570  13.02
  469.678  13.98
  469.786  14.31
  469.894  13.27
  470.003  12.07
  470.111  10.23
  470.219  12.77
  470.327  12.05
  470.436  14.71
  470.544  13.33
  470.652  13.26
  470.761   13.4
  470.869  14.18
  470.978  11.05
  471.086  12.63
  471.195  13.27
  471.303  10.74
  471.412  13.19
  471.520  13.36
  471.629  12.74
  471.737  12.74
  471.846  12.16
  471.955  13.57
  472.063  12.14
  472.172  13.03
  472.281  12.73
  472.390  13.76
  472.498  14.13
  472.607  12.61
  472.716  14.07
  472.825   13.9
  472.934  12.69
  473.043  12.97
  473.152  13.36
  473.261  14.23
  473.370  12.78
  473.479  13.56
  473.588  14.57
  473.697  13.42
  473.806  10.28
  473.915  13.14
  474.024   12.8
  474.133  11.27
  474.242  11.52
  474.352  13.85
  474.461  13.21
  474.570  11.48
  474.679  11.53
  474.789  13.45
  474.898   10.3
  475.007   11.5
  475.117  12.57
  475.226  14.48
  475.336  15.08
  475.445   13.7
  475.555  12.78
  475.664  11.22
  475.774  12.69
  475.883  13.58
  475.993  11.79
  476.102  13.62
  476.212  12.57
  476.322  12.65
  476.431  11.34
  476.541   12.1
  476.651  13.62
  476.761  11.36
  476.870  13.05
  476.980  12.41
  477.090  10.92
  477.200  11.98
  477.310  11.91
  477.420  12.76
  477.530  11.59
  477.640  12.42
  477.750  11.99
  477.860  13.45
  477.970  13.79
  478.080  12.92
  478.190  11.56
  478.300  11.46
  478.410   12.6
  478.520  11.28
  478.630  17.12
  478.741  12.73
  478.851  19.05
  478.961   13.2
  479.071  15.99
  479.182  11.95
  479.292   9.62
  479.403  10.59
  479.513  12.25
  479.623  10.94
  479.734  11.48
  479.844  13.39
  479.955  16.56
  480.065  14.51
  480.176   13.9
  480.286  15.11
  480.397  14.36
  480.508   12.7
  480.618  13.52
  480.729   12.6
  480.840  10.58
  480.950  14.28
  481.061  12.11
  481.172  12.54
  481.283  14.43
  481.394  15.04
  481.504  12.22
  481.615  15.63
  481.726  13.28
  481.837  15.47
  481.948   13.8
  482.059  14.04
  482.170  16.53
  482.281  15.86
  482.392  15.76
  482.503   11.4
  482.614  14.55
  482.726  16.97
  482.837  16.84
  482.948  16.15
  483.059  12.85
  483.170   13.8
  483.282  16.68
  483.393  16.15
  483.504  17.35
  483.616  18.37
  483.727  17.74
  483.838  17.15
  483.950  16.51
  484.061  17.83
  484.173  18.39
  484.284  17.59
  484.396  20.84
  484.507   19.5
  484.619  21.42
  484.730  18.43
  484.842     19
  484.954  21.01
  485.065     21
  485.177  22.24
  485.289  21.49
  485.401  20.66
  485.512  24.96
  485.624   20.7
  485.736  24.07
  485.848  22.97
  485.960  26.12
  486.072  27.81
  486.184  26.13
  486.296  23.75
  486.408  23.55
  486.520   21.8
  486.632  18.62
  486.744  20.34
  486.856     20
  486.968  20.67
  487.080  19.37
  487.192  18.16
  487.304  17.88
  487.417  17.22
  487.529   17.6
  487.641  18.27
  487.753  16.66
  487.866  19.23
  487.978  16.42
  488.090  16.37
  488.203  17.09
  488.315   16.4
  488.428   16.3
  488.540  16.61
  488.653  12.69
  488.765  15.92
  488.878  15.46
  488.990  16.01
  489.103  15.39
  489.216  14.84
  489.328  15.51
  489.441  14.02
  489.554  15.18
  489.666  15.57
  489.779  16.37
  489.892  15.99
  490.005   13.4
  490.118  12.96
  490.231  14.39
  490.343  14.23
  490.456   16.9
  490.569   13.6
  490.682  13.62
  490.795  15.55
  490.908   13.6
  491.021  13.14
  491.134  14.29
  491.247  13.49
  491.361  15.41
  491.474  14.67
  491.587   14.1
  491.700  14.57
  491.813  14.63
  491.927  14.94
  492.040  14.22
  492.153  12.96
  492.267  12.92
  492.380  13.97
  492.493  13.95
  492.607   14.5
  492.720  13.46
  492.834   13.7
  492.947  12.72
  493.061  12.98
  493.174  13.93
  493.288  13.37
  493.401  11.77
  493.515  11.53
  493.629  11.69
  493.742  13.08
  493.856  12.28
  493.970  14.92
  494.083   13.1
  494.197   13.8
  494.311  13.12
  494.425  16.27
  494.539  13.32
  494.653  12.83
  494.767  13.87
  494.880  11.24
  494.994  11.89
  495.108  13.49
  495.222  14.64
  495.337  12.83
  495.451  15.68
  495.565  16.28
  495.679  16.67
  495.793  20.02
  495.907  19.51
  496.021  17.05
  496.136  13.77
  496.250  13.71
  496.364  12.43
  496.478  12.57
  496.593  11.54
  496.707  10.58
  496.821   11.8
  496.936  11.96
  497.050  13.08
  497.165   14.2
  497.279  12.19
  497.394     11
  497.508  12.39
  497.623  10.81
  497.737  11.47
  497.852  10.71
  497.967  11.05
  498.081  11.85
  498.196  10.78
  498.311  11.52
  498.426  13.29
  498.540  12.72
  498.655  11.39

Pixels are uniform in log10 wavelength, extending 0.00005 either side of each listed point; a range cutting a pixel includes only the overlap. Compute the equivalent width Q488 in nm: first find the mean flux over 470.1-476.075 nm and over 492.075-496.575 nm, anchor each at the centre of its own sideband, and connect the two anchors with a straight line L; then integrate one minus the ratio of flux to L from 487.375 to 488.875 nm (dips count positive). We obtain -0.34 nm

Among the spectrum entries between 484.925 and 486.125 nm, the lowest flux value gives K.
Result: 20.66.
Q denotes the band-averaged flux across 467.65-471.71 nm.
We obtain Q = 13.2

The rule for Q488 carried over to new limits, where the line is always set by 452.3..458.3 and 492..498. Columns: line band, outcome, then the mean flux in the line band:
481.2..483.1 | -0.20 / 14.7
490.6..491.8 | -0.08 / 14.2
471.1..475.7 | 0.16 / 12.9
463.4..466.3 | 0.04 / 13.1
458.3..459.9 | -0.05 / 13.7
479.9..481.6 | -0.04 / 13.7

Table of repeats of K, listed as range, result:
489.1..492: 12.96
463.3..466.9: 11.09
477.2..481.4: 9.62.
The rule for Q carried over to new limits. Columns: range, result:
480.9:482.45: 14.4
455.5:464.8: 13.4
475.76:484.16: 13.8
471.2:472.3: 12.7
